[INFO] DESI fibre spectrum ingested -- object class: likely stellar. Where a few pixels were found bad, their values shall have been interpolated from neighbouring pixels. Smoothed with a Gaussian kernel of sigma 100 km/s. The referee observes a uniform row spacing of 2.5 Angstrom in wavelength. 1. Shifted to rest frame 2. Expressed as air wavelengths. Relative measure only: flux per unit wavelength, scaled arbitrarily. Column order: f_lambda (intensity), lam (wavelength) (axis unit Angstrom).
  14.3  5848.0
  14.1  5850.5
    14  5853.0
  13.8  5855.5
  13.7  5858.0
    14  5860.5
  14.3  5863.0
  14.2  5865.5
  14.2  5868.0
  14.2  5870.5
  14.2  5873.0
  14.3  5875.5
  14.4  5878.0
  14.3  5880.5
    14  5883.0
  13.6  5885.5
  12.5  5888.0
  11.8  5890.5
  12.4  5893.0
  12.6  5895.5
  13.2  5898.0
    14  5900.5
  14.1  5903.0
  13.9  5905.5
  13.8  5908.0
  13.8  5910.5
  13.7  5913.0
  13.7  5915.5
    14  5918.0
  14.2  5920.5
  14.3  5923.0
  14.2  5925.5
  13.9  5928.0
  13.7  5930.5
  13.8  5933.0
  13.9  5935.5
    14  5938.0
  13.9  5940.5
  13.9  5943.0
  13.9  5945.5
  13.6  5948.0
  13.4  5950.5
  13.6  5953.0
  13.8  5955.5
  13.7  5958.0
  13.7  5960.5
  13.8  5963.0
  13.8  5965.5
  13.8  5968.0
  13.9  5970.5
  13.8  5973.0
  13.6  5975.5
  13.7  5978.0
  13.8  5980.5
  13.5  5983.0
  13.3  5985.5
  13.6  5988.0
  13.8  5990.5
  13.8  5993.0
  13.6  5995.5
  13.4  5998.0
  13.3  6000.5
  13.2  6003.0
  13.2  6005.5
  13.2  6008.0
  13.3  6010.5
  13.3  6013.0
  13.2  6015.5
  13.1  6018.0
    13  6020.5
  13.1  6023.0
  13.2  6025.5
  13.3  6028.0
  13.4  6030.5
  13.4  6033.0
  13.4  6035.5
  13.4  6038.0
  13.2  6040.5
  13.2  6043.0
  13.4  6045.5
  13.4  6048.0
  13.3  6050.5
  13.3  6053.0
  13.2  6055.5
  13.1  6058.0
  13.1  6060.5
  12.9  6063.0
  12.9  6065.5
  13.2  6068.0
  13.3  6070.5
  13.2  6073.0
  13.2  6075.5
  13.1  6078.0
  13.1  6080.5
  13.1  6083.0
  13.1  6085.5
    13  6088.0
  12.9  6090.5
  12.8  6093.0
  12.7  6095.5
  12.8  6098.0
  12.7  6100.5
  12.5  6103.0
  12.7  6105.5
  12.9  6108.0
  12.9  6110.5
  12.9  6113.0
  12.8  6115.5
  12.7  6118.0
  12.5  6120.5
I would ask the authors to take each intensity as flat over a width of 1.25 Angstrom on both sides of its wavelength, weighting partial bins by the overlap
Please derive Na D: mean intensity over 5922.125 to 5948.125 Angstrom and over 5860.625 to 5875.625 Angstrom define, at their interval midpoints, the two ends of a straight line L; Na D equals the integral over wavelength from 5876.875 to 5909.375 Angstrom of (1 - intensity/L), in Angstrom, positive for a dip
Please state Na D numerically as 1.6 Angstrom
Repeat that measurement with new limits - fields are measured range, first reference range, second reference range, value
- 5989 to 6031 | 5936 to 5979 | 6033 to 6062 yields 0.50 Angstrom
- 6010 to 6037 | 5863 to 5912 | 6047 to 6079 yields 0.07 Angstrom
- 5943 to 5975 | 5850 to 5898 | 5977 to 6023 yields -0.58 Angstrom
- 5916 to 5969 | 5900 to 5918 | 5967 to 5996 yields -0.27 Angstrom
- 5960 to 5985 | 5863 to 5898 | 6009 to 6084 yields -0.64 Angstrom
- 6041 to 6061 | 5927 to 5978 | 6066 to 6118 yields -0.11 Angstrom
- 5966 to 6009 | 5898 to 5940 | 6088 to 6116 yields -0.22 Angstrom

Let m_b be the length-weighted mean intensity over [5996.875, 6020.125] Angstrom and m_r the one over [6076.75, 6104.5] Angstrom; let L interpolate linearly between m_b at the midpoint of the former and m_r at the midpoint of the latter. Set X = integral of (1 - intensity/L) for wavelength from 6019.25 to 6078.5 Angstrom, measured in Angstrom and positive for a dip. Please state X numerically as -0.7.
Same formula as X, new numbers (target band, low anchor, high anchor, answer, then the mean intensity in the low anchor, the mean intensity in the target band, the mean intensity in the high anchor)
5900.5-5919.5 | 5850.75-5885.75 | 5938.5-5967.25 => 0.07 Angstrom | 14.1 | 13.9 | 13.7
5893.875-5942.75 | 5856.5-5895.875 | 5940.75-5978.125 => -0.36 Angstrom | 13.7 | 13.8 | 13.7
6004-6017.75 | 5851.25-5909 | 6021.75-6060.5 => 0.14 Angstrom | 13.7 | 13.2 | 13.3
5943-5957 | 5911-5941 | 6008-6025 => 0.05 Angstrom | 13.9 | 13.7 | 13.2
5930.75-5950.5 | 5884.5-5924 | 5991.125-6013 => -0.56 Angstrom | 13.5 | 13.8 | 13.4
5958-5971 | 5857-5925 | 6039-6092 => -0.27 Angstrom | 13.8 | 13.8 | 13.2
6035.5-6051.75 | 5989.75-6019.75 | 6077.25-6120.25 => -0.22 Angstrom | 13.4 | 13.3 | 12.9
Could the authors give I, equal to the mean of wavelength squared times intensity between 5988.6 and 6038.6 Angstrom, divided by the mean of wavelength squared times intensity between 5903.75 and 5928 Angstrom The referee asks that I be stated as 0.99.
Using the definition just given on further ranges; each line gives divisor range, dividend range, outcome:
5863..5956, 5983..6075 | 1.00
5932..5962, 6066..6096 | 0.99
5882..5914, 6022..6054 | 1.05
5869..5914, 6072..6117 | 1.02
